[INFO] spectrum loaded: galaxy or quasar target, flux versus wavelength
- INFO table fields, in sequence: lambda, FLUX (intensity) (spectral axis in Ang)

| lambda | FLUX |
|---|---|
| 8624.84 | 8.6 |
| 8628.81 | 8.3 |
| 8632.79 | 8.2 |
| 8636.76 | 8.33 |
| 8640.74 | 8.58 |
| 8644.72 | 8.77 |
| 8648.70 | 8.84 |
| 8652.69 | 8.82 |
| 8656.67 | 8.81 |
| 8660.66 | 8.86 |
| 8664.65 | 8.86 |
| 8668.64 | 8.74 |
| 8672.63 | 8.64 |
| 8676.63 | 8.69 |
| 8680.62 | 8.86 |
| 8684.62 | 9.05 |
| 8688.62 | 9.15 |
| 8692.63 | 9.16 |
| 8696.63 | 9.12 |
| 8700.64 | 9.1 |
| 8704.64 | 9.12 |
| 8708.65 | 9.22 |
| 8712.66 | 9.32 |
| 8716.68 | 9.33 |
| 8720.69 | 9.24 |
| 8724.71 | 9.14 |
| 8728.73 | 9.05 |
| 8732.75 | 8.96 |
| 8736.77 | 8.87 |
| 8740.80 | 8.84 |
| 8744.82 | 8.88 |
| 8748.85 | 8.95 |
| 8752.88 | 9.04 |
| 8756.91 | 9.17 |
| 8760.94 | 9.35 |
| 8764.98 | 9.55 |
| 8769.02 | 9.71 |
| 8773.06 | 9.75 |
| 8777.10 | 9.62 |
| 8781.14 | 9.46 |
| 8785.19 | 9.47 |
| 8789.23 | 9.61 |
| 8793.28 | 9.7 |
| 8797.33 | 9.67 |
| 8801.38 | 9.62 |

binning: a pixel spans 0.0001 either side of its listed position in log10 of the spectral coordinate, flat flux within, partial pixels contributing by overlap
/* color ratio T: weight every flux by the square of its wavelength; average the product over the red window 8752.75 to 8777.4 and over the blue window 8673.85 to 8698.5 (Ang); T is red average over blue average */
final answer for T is 1.1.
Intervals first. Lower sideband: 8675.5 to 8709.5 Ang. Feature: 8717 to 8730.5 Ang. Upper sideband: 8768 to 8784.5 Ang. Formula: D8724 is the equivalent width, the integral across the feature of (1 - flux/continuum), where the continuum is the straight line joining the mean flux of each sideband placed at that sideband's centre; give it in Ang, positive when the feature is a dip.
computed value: 0.1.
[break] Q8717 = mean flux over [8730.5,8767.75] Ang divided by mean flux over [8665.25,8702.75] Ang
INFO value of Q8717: 1.02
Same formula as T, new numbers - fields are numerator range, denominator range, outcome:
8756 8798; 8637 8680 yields 1.12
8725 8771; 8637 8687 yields 1.06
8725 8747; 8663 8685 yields 1.03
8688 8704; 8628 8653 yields 1.08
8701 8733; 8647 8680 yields 1.06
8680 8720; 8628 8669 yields 1.07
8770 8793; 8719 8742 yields 1.08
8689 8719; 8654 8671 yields 1.05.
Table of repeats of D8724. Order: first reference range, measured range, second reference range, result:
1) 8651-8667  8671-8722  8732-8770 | -0.71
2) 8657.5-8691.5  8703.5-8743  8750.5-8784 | 0.26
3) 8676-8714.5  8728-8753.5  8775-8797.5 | 1.11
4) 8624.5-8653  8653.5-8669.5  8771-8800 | -0.22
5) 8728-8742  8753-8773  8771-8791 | -0.24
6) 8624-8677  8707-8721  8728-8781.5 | -0.44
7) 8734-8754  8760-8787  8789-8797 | -0.59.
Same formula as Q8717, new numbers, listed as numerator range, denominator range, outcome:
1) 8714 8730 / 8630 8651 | 1.08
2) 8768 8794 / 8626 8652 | 1.13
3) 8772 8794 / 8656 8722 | 1.06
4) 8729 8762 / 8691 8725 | 0.98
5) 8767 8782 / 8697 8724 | 1.05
